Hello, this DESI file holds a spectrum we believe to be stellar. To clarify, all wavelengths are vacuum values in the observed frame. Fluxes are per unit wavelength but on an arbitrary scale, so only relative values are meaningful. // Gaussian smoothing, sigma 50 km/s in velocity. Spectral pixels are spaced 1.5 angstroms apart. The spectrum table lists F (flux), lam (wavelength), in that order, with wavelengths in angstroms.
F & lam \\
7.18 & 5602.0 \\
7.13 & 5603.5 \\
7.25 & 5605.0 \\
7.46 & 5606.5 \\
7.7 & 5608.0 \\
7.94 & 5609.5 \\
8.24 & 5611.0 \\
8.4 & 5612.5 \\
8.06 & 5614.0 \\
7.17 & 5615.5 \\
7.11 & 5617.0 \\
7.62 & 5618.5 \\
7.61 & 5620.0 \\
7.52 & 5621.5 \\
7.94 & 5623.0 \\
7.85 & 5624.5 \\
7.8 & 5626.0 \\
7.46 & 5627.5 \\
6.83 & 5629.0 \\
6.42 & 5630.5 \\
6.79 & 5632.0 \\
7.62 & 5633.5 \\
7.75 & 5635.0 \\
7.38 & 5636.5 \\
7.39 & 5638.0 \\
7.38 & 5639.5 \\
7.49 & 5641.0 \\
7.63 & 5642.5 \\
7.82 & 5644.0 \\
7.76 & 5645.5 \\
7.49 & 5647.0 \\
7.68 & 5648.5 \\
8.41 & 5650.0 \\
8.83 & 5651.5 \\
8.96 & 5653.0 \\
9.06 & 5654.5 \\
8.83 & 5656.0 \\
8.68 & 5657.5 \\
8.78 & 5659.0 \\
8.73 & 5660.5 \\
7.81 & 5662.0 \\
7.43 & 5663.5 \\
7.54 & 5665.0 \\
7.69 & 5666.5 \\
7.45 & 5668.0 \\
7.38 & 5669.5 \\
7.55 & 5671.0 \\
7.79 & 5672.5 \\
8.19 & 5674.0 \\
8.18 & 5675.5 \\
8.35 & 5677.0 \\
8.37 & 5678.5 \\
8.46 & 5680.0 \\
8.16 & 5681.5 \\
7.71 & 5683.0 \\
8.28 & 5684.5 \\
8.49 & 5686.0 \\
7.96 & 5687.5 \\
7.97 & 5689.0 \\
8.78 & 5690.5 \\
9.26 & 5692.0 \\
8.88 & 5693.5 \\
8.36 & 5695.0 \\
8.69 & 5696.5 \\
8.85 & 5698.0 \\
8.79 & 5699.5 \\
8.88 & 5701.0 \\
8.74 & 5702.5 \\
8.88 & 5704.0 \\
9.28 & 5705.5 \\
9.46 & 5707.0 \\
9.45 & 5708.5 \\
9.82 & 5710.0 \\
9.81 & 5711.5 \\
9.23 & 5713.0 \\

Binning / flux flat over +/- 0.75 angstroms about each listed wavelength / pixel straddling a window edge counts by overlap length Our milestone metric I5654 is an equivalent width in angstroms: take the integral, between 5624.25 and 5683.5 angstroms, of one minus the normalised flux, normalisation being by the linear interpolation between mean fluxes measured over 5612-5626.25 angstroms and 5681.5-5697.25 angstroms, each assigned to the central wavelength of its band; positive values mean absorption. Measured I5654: 1.35 angstroms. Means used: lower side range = 7.69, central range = 7.87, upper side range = 8.42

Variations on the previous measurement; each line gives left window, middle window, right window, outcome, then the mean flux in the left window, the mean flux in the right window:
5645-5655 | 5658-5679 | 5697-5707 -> 1.4 angstroms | 8.31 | 8.94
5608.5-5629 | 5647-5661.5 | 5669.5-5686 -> -1.2 angstroms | 7.71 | 8.09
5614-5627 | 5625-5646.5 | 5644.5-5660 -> 1.6 angstroms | 7.6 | 8.44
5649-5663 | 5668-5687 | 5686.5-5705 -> 1.3 angstroms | 8.64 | 8.68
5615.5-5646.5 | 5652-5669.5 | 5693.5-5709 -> -0.4 angstroms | 7.45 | 8.93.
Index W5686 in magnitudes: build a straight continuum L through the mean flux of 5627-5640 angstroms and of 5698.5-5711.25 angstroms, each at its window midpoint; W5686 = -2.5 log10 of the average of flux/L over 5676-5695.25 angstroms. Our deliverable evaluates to 0.034 mag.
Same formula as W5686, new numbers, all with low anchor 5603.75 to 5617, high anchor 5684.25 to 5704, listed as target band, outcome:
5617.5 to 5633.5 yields 0.069 mag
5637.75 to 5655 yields 0.016 mag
